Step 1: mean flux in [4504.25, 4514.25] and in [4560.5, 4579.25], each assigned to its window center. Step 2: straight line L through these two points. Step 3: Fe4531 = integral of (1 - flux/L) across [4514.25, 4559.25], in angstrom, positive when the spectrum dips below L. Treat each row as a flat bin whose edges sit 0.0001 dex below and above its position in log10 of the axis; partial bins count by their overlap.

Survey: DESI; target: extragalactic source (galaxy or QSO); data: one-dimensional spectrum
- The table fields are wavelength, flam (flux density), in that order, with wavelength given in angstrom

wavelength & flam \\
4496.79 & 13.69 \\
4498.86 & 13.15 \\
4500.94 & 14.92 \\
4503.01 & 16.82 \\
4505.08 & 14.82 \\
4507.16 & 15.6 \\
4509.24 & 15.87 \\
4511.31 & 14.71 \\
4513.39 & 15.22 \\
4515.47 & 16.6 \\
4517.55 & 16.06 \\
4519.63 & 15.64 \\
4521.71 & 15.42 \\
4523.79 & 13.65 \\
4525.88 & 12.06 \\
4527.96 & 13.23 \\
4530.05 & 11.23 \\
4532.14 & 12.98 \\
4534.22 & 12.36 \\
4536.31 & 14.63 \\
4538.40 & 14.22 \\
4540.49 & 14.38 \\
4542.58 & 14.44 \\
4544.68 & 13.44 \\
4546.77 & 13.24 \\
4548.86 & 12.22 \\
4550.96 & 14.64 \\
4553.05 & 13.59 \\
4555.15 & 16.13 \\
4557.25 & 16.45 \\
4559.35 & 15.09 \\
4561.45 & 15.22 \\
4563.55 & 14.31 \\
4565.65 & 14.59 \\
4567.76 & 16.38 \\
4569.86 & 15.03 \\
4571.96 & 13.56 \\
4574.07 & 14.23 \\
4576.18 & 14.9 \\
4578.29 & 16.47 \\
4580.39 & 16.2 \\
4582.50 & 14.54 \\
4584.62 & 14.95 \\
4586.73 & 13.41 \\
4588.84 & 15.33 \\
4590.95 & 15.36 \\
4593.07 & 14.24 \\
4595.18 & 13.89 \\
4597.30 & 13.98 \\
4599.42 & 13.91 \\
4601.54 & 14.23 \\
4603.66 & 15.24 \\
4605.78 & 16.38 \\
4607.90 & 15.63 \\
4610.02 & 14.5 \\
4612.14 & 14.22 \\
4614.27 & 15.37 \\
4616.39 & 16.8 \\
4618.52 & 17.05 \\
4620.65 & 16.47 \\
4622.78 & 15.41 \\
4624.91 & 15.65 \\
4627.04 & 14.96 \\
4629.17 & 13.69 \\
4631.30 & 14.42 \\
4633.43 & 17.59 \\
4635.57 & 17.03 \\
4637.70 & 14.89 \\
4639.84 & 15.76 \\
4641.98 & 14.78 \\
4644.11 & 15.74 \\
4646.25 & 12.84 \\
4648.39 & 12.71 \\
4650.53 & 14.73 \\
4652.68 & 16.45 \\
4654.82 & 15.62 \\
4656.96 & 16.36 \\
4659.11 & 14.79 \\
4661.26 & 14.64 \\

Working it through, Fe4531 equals 2.9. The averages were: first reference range 15.2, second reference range 15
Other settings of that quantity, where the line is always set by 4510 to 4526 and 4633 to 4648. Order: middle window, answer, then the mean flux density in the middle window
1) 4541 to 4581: 1.2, 14.7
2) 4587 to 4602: 0.8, 14.4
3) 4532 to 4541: 0.8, 13.8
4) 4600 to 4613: 0.2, 15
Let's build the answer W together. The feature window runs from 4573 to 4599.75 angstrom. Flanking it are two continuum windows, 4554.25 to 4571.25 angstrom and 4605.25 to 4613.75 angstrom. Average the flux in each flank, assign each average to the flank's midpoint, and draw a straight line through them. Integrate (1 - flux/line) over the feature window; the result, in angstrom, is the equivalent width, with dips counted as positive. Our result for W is 0.9 angstrom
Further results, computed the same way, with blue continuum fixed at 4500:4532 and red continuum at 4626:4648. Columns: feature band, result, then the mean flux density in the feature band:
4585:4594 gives 0.20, 14.6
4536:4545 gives 0.34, 14.2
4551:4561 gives -0.26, 15.2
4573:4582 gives -0.28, 15.4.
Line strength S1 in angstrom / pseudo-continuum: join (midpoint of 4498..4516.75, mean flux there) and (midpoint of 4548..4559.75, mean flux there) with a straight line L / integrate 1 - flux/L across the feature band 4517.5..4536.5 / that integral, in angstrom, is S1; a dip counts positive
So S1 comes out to 1.9 angstrom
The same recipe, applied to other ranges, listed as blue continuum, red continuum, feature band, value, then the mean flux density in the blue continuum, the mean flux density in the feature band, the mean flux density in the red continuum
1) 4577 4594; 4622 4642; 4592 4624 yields 0.2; 15.1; 15.2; 15.5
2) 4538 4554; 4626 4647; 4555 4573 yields -1.4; 13.8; 15.2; 15.2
